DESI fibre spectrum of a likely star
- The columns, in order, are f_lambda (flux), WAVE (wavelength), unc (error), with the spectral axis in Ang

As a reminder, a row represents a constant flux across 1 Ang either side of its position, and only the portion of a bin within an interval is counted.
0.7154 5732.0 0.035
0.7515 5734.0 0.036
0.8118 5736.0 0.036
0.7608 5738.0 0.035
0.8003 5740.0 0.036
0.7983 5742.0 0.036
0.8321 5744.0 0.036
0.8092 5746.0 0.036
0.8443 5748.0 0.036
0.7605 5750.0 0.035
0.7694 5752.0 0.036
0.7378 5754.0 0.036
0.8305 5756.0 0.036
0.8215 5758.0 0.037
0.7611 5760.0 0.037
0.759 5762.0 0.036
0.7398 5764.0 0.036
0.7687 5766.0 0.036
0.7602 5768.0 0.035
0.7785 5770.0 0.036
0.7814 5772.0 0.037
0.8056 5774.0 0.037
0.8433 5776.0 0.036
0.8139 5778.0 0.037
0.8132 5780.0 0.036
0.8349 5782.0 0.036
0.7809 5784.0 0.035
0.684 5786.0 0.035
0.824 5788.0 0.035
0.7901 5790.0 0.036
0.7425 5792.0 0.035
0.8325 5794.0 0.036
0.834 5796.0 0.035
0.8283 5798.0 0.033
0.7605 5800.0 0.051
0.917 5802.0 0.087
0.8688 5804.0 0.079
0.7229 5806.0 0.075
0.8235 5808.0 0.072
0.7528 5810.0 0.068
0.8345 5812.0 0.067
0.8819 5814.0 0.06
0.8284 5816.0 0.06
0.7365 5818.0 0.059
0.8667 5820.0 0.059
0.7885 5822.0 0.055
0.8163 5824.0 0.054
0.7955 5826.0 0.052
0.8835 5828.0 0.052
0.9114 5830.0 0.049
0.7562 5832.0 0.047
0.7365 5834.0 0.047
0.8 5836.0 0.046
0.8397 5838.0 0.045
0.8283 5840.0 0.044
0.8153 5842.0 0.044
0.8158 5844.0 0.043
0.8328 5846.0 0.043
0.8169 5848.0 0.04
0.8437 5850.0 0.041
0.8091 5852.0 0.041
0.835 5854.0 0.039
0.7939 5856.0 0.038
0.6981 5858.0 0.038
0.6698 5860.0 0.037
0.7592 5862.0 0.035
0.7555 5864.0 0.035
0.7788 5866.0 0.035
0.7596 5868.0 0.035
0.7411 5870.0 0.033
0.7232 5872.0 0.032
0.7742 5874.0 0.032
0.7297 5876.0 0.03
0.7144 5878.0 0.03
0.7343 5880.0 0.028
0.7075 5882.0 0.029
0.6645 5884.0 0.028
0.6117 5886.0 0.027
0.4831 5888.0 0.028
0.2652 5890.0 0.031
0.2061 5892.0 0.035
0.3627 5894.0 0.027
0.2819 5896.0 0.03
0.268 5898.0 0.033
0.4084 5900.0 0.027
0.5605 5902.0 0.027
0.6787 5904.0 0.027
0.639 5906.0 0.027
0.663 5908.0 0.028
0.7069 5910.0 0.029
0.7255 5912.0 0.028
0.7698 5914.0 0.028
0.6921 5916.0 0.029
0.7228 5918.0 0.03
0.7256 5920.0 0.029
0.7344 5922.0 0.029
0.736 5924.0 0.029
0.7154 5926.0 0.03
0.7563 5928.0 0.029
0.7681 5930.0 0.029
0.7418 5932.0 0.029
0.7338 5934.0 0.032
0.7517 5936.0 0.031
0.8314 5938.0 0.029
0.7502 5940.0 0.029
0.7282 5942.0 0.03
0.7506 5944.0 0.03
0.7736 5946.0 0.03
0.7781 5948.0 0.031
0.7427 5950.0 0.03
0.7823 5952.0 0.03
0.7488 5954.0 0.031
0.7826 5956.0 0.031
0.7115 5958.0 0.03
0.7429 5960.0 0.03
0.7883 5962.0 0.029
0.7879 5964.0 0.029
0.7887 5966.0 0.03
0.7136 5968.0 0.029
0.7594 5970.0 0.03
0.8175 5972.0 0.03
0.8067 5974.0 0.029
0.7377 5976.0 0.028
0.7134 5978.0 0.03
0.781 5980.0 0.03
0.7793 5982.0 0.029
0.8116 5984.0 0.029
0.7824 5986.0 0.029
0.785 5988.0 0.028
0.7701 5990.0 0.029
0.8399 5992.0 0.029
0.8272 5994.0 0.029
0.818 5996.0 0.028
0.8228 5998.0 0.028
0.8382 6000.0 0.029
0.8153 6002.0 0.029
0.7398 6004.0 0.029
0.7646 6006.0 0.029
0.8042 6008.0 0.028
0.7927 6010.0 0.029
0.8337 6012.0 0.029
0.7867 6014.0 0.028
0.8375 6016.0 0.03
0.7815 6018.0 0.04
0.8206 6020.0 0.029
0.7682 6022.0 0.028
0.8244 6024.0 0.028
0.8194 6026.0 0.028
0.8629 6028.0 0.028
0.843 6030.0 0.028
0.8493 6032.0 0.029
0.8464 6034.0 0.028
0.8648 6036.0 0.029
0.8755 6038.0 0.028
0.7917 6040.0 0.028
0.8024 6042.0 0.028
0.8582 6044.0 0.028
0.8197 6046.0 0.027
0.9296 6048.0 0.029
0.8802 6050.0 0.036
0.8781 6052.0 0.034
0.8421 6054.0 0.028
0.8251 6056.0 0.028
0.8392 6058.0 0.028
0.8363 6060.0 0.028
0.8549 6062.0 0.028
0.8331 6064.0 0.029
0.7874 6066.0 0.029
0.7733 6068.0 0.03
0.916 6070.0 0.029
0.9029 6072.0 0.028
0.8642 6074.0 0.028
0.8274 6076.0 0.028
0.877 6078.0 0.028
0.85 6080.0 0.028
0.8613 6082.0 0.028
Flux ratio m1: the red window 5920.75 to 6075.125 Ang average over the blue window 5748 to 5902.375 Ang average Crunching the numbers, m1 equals 1.1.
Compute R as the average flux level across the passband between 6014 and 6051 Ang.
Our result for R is 0.836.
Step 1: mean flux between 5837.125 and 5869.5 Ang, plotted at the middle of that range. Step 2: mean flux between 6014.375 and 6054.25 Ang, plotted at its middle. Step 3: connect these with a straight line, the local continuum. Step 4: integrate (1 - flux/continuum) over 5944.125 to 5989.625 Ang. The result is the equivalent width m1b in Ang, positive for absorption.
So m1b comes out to 2.89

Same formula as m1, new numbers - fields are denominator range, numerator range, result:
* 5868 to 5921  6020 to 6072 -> 1.40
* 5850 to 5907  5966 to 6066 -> 1.30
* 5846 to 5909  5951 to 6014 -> 1.22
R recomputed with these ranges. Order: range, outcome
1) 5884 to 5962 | 0.655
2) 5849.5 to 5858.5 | 0.799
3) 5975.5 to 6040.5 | 0.808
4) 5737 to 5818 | 0.798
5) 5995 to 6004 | 0.814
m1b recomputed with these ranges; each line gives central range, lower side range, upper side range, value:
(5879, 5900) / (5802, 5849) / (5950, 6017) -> 9.1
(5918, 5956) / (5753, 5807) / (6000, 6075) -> 3.0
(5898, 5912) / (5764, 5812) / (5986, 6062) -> 3.8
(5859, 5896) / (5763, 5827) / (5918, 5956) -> 7.1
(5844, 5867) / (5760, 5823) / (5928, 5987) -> 0.1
